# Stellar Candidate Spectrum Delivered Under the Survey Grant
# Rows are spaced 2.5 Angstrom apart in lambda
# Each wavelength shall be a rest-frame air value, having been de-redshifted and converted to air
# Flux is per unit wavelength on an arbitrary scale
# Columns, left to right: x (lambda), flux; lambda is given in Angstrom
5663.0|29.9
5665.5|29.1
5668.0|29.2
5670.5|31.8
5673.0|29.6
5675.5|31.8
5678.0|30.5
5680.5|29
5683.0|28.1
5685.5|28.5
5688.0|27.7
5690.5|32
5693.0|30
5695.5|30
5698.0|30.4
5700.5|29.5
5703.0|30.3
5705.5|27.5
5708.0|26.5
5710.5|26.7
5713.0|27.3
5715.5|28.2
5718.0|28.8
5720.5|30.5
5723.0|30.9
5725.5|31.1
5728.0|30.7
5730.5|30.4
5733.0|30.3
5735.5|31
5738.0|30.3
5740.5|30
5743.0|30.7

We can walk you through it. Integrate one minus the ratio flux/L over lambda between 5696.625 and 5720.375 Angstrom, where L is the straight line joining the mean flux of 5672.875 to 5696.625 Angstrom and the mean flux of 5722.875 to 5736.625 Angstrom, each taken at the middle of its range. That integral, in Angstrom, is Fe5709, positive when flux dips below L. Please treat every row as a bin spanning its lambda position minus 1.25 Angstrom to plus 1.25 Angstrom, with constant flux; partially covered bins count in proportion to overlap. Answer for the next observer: 1.40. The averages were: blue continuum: 29.7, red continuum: 30.7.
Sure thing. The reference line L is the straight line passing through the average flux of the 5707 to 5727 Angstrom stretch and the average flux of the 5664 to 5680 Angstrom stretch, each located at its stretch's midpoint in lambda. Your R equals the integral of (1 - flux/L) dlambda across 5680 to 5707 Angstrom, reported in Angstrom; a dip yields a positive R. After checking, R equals 0.2 Angstrom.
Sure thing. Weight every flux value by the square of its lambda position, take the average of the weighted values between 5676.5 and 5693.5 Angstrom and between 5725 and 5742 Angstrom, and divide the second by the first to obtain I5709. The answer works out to 1.06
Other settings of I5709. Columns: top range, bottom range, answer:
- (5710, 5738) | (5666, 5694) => 1.01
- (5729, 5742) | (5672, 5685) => 1.04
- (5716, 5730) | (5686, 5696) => 1.03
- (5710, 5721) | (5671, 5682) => 0.95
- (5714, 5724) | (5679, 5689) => 1.05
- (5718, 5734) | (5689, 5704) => 1.02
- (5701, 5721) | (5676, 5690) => 0.98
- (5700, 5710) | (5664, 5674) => 0.96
